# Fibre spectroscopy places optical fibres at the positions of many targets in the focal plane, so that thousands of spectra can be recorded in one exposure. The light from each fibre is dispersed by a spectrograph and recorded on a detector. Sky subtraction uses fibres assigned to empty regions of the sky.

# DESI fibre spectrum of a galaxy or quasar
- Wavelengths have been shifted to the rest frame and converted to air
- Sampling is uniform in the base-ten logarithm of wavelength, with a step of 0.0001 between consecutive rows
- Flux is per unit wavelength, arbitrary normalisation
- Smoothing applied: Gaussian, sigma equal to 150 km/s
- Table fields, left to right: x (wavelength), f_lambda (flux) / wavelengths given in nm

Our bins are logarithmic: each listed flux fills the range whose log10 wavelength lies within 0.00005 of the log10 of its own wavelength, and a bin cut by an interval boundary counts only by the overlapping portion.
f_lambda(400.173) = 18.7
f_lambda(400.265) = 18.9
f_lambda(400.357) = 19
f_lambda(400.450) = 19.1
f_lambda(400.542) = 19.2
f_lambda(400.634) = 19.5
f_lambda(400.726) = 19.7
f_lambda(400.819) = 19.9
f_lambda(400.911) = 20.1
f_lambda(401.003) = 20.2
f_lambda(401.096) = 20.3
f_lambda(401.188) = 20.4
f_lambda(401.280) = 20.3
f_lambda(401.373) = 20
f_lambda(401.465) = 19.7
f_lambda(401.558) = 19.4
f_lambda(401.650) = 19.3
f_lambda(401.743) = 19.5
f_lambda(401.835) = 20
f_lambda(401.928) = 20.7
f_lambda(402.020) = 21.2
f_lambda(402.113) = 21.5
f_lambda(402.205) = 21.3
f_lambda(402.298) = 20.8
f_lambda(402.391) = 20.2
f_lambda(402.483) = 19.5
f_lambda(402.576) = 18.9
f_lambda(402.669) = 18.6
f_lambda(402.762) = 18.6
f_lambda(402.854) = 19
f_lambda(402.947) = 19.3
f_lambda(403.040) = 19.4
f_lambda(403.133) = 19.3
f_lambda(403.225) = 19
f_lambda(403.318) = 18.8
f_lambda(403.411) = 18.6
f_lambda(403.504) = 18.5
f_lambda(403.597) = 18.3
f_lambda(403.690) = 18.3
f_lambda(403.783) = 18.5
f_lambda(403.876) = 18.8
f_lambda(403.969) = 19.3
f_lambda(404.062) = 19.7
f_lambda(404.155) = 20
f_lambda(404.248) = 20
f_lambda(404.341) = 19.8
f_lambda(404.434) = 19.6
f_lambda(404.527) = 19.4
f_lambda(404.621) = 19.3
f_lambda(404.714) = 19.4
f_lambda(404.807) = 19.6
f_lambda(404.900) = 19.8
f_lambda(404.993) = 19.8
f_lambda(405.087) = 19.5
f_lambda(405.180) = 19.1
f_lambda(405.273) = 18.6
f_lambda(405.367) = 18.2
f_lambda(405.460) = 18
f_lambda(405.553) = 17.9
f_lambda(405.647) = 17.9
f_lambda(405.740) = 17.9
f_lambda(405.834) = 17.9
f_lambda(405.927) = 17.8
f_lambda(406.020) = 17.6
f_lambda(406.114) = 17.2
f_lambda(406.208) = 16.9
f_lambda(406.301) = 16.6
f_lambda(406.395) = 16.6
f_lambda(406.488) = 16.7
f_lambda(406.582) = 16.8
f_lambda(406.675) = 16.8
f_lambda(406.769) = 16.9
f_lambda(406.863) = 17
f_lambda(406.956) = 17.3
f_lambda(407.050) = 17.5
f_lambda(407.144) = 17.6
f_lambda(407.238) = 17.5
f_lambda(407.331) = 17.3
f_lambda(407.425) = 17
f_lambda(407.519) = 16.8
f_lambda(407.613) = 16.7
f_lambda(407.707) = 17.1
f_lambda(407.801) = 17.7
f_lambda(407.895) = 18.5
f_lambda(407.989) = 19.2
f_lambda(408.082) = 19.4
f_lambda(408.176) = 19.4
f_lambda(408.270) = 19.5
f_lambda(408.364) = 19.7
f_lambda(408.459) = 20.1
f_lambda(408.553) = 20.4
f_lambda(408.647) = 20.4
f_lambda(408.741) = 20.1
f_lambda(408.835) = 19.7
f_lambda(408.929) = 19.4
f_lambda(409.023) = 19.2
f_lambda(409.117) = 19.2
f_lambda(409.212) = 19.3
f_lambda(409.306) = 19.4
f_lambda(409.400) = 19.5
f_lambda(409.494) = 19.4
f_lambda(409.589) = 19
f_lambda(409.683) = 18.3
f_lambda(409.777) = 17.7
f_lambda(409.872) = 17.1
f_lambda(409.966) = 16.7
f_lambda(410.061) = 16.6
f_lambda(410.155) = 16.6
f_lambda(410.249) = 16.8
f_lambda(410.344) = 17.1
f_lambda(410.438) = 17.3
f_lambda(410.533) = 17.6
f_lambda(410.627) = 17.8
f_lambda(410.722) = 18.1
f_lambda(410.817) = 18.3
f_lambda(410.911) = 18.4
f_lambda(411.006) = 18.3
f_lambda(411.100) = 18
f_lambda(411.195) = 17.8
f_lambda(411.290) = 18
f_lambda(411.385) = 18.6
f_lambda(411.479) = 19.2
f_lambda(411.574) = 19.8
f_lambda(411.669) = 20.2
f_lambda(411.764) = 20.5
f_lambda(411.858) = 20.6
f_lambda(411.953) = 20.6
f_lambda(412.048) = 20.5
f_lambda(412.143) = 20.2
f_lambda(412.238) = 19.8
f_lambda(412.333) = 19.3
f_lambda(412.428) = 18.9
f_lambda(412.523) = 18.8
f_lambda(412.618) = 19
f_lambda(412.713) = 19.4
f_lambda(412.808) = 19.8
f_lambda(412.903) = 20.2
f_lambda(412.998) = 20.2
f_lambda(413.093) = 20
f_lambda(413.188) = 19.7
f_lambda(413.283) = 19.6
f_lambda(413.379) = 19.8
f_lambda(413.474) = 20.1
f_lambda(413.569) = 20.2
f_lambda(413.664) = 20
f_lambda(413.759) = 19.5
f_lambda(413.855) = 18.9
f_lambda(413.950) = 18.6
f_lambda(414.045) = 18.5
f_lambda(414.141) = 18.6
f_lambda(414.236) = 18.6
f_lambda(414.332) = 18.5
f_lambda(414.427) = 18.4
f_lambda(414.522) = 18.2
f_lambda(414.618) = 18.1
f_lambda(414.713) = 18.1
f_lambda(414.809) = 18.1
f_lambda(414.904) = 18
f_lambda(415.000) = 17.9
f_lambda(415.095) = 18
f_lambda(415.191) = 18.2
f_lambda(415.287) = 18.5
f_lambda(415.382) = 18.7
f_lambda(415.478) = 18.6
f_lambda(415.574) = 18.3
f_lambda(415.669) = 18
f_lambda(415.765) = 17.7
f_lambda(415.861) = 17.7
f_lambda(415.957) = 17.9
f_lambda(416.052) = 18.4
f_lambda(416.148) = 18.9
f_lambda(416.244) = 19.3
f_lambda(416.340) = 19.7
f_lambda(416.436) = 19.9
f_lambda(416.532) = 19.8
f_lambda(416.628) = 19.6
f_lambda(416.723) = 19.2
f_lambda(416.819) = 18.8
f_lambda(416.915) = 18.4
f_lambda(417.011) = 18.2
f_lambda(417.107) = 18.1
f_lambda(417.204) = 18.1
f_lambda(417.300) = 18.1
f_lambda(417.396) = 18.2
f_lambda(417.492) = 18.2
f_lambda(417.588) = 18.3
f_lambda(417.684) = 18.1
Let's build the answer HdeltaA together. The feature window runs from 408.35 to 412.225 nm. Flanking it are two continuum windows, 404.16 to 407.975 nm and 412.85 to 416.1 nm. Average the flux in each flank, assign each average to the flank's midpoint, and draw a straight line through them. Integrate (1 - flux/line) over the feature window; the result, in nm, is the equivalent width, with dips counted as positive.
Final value -0.09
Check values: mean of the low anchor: 18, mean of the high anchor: 18.8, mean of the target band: 18.8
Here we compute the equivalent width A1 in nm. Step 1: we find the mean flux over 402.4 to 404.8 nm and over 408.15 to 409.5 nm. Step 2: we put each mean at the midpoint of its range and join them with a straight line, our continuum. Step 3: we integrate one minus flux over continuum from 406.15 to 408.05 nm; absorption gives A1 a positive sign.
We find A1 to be 0.22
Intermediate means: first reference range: 19.1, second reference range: 19.7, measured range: 17.2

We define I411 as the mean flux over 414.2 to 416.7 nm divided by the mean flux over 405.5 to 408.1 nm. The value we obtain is 1.06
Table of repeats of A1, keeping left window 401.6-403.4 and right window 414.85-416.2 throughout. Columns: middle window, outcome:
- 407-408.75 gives 0.06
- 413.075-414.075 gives -0.06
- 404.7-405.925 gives 0.04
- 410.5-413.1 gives -0.08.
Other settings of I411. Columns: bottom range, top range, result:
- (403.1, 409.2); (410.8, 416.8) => 1.03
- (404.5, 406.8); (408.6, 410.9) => 1.02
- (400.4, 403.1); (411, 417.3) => 0.96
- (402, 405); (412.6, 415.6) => 0.97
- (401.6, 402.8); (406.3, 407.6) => 0.85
